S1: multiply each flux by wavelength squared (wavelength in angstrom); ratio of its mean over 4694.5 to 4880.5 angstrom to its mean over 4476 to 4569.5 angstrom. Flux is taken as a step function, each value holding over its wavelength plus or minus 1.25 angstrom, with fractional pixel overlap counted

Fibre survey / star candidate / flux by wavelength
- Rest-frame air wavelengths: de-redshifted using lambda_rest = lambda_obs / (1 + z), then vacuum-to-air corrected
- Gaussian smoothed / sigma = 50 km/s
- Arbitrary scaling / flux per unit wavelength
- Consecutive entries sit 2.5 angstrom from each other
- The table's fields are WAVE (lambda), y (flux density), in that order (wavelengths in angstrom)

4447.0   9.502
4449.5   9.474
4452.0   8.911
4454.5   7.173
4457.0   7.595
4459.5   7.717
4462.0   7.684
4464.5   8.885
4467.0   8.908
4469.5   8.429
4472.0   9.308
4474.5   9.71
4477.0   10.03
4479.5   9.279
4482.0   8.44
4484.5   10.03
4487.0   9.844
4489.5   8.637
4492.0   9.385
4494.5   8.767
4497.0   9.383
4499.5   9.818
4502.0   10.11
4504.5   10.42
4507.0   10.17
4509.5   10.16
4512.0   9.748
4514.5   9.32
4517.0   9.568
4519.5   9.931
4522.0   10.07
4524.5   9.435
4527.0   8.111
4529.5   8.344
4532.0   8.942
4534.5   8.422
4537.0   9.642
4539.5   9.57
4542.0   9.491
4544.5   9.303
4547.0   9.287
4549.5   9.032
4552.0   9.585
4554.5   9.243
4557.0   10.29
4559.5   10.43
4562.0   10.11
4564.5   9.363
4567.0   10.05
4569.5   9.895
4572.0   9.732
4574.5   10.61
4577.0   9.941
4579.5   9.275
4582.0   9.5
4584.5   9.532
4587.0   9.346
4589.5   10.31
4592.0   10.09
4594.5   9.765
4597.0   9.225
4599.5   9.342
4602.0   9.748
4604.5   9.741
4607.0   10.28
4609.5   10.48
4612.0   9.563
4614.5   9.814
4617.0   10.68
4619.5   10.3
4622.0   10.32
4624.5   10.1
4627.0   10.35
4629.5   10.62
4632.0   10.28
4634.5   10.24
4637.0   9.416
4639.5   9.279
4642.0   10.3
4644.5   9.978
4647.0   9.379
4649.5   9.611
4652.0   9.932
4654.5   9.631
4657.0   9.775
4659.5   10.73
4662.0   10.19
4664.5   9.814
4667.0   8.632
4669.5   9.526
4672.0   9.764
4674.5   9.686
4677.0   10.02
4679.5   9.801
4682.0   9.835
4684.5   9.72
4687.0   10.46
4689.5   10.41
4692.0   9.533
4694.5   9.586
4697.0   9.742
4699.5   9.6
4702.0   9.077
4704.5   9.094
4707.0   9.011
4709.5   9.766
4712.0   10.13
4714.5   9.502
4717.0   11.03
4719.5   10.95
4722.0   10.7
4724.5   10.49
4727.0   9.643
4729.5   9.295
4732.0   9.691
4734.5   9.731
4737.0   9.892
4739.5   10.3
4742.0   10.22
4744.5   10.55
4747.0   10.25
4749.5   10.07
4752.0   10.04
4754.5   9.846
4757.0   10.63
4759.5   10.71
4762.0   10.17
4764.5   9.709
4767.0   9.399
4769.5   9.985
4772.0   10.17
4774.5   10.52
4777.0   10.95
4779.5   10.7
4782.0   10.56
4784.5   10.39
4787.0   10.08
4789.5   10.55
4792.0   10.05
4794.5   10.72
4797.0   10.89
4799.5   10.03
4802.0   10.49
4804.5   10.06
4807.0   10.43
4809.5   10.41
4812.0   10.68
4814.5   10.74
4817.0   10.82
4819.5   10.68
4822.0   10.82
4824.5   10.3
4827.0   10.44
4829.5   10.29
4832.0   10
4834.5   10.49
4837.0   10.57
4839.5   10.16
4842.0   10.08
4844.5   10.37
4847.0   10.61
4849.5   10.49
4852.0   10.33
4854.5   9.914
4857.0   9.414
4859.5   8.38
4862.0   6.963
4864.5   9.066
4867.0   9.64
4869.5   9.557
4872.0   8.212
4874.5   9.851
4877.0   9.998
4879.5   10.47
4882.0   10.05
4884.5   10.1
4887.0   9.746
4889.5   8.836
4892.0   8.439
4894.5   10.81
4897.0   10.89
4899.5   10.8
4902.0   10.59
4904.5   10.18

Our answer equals 1.19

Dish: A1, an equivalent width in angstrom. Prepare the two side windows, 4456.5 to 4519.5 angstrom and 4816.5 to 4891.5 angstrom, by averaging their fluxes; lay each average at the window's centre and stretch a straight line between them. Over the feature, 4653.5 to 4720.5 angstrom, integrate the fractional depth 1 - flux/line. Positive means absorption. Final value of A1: -1.5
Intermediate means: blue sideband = 9.29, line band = 9.81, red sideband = 9.86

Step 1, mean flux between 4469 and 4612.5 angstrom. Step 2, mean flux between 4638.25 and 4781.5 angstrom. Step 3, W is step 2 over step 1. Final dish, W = 1.0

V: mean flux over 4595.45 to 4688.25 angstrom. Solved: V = 9.91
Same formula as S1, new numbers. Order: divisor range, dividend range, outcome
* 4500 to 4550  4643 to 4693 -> 1.10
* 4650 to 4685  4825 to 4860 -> 1.12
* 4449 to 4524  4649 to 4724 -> 1.16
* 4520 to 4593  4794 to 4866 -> 1.19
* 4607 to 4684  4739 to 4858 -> 1.11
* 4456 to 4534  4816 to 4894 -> 1.24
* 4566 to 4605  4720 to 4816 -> 1.14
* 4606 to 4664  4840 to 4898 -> 1.06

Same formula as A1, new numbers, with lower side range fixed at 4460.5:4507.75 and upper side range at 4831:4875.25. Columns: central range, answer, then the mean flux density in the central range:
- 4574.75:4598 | -0.74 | 9.71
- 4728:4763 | -1.95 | 10.1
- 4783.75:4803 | -1.58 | 10.4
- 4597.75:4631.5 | -2.35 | 10.1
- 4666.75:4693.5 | -0.85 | 9.8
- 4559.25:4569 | -0.57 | 9.94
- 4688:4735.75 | -1.57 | 9.84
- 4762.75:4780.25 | -1.10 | 10.2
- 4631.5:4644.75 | -0.60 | 9.89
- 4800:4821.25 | -1.99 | 10.5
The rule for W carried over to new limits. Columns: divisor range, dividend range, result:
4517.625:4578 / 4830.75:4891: 1.02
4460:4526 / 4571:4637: 1.06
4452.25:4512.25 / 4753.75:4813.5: 1.13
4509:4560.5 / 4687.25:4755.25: 1.06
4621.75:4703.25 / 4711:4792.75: 1.04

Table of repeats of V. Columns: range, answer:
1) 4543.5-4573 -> 9.7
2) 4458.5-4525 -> 9.38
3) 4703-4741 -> 9.94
